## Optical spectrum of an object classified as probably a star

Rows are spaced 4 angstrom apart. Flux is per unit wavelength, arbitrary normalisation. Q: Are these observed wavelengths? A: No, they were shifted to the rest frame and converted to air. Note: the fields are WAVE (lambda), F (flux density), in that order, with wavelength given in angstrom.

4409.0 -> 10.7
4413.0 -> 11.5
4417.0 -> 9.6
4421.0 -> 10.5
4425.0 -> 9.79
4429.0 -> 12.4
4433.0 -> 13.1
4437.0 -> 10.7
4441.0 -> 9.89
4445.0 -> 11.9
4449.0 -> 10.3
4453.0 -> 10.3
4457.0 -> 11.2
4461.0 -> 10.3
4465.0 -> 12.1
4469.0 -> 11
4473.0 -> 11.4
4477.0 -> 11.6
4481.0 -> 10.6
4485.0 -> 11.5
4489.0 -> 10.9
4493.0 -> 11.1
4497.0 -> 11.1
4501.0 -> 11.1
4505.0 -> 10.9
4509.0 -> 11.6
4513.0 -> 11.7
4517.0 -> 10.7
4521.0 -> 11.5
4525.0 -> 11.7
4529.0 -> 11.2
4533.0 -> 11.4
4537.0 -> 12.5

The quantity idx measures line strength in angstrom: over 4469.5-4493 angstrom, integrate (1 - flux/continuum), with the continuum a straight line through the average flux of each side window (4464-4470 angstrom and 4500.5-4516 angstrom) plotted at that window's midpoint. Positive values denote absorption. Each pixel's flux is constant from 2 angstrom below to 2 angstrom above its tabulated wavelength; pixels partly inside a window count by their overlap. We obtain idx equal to 0.6 angstrom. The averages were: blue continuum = 11.5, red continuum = 11.3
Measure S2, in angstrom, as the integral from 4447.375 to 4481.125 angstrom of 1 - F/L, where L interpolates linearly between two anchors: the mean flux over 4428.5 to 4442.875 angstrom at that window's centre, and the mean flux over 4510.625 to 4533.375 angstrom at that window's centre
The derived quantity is 1.2 angstrom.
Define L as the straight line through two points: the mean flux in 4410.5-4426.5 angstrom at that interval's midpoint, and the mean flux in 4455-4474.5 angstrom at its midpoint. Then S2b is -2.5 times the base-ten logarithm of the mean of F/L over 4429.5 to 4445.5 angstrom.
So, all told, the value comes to -0.07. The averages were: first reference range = 10.4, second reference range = 11.2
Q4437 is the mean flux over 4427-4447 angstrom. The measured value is 11.6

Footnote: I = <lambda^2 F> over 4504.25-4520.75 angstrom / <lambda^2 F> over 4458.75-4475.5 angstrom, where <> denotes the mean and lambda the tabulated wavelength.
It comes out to 1.03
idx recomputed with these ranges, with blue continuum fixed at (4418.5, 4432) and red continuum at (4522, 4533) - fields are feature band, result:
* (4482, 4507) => 0.5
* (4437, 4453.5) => 0.7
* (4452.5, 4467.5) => 0.2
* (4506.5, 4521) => 0.1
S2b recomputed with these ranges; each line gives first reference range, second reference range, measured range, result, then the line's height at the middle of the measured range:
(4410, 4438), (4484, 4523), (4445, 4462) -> 0.04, 11.1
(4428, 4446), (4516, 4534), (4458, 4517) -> 0.02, 11.4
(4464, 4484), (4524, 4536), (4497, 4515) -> 0.01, 11.4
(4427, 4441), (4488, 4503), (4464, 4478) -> -0.01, 11.3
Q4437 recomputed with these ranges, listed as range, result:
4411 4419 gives 10.6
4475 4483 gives 11.1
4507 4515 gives 11.6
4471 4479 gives 11.5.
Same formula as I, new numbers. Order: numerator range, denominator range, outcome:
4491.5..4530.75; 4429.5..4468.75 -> 1.04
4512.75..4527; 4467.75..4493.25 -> 1.04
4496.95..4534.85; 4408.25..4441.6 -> 1.07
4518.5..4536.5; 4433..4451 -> 1.09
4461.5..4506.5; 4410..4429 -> 1.09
